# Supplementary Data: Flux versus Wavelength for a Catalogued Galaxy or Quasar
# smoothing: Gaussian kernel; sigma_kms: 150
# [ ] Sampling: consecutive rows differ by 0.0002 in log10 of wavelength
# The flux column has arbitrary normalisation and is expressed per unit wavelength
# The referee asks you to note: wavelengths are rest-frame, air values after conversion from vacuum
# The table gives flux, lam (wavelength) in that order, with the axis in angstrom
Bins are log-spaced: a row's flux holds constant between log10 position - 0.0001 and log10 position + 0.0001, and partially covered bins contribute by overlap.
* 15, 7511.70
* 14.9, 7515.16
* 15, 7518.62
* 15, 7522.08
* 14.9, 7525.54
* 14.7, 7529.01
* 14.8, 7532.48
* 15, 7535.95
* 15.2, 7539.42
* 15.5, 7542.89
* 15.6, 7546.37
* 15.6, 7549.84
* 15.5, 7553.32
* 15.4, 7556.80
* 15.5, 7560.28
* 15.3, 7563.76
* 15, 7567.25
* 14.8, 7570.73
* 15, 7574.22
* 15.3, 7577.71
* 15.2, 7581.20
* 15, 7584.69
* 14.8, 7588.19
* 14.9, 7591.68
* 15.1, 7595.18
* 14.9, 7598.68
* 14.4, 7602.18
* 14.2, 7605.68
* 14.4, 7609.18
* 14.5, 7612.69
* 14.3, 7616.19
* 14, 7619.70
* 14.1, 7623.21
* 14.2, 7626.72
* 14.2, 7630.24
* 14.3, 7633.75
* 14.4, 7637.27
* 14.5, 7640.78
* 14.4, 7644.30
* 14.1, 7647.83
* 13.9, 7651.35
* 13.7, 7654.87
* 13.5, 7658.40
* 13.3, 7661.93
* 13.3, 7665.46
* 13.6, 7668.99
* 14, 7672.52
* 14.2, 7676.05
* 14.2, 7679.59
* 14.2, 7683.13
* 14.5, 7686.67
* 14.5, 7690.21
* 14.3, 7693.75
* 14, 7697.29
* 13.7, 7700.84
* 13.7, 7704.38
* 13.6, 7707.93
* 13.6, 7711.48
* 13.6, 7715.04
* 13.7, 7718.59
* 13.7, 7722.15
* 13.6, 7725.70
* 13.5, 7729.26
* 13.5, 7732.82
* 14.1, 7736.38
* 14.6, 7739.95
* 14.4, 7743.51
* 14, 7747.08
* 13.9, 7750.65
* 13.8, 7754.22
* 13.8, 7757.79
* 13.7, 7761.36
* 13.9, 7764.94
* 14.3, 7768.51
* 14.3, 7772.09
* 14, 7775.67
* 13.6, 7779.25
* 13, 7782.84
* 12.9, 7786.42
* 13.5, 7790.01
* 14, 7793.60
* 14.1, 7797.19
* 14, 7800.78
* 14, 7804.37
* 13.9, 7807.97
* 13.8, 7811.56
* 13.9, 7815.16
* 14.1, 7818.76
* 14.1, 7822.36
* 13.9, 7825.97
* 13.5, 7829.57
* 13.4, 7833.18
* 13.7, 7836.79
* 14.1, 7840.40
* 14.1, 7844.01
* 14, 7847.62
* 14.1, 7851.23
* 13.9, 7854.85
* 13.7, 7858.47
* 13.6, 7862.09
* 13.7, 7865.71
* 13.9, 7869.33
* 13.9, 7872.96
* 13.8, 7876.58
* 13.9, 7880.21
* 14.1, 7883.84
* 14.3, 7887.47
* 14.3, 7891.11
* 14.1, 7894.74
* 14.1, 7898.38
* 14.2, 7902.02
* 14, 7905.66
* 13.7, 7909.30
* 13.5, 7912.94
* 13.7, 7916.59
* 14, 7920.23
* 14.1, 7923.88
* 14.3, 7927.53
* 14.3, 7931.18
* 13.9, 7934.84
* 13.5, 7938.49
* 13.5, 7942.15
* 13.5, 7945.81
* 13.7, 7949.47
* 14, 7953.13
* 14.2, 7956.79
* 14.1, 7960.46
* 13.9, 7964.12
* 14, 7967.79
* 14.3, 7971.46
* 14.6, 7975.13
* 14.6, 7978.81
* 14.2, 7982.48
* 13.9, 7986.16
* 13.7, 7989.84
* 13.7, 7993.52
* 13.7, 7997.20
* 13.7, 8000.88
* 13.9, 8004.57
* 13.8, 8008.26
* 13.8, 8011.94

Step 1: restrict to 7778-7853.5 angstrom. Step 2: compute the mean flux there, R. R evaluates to 13.8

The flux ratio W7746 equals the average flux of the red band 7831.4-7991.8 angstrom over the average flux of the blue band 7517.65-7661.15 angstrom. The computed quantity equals 0.95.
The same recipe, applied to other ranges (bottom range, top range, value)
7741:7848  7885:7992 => 1.01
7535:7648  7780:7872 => 0.93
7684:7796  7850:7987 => 1.01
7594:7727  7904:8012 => 0.99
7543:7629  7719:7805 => 0.93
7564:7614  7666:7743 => 0.94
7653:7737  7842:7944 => 1.01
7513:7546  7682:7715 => 0.93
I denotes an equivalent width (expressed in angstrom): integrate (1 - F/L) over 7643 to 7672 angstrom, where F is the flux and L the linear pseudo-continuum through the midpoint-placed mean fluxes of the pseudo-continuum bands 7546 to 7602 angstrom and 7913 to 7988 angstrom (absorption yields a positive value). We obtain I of 2.3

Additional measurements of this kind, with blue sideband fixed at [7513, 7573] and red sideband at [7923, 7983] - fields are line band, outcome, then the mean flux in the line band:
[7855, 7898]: 0.92 angstrom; 13.9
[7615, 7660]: 2.35 angstrom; 14.1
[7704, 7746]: 2.44 angstrom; 13.8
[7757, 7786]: 1.50 angstrom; 13.8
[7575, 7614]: 0.57 angstrom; 14.8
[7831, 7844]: 0.52 angstrom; 13.8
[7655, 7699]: 2.48 angstrom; 14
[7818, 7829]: 0.32 angstrom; 14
